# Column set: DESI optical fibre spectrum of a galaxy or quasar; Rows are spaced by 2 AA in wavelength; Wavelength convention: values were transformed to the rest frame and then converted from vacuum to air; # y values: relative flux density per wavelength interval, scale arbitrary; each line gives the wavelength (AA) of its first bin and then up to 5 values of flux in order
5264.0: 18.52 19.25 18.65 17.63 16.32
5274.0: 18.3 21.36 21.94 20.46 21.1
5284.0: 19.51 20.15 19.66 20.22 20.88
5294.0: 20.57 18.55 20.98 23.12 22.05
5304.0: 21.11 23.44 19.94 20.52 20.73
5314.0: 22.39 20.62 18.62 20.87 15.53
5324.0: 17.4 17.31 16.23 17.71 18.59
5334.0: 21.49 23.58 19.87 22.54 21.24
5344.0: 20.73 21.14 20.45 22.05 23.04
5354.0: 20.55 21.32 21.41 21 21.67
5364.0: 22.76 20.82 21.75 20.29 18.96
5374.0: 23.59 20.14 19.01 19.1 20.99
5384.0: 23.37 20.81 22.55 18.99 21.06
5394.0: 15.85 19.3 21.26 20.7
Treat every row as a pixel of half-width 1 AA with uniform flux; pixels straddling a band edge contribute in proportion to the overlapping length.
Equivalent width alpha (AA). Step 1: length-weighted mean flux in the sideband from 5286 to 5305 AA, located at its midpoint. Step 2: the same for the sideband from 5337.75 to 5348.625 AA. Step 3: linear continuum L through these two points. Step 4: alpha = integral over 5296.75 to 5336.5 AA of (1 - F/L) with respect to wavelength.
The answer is 1.60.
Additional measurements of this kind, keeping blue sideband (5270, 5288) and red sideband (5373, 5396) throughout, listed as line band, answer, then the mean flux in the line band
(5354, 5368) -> -0.8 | 21.4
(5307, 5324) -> 0.2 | 19.8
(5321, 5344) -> 0.9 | 19.3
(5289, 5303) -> -0.7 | 20.9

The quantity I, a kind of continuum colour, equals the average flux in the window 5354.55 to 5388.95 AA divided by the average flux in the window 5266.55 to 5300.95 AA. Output 1.1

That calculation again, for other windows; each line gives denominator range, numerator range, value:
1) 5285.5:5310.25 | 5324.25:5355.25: 0.98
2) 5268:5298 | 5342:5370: 1.08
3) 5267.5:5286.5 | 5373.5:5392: 1.07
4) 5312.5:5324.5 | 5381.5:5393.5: 1.09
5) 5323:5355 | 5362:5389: 1.04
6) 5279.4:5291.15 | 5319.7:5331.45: 0.86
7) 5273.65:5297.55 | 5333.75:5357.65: 1.06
